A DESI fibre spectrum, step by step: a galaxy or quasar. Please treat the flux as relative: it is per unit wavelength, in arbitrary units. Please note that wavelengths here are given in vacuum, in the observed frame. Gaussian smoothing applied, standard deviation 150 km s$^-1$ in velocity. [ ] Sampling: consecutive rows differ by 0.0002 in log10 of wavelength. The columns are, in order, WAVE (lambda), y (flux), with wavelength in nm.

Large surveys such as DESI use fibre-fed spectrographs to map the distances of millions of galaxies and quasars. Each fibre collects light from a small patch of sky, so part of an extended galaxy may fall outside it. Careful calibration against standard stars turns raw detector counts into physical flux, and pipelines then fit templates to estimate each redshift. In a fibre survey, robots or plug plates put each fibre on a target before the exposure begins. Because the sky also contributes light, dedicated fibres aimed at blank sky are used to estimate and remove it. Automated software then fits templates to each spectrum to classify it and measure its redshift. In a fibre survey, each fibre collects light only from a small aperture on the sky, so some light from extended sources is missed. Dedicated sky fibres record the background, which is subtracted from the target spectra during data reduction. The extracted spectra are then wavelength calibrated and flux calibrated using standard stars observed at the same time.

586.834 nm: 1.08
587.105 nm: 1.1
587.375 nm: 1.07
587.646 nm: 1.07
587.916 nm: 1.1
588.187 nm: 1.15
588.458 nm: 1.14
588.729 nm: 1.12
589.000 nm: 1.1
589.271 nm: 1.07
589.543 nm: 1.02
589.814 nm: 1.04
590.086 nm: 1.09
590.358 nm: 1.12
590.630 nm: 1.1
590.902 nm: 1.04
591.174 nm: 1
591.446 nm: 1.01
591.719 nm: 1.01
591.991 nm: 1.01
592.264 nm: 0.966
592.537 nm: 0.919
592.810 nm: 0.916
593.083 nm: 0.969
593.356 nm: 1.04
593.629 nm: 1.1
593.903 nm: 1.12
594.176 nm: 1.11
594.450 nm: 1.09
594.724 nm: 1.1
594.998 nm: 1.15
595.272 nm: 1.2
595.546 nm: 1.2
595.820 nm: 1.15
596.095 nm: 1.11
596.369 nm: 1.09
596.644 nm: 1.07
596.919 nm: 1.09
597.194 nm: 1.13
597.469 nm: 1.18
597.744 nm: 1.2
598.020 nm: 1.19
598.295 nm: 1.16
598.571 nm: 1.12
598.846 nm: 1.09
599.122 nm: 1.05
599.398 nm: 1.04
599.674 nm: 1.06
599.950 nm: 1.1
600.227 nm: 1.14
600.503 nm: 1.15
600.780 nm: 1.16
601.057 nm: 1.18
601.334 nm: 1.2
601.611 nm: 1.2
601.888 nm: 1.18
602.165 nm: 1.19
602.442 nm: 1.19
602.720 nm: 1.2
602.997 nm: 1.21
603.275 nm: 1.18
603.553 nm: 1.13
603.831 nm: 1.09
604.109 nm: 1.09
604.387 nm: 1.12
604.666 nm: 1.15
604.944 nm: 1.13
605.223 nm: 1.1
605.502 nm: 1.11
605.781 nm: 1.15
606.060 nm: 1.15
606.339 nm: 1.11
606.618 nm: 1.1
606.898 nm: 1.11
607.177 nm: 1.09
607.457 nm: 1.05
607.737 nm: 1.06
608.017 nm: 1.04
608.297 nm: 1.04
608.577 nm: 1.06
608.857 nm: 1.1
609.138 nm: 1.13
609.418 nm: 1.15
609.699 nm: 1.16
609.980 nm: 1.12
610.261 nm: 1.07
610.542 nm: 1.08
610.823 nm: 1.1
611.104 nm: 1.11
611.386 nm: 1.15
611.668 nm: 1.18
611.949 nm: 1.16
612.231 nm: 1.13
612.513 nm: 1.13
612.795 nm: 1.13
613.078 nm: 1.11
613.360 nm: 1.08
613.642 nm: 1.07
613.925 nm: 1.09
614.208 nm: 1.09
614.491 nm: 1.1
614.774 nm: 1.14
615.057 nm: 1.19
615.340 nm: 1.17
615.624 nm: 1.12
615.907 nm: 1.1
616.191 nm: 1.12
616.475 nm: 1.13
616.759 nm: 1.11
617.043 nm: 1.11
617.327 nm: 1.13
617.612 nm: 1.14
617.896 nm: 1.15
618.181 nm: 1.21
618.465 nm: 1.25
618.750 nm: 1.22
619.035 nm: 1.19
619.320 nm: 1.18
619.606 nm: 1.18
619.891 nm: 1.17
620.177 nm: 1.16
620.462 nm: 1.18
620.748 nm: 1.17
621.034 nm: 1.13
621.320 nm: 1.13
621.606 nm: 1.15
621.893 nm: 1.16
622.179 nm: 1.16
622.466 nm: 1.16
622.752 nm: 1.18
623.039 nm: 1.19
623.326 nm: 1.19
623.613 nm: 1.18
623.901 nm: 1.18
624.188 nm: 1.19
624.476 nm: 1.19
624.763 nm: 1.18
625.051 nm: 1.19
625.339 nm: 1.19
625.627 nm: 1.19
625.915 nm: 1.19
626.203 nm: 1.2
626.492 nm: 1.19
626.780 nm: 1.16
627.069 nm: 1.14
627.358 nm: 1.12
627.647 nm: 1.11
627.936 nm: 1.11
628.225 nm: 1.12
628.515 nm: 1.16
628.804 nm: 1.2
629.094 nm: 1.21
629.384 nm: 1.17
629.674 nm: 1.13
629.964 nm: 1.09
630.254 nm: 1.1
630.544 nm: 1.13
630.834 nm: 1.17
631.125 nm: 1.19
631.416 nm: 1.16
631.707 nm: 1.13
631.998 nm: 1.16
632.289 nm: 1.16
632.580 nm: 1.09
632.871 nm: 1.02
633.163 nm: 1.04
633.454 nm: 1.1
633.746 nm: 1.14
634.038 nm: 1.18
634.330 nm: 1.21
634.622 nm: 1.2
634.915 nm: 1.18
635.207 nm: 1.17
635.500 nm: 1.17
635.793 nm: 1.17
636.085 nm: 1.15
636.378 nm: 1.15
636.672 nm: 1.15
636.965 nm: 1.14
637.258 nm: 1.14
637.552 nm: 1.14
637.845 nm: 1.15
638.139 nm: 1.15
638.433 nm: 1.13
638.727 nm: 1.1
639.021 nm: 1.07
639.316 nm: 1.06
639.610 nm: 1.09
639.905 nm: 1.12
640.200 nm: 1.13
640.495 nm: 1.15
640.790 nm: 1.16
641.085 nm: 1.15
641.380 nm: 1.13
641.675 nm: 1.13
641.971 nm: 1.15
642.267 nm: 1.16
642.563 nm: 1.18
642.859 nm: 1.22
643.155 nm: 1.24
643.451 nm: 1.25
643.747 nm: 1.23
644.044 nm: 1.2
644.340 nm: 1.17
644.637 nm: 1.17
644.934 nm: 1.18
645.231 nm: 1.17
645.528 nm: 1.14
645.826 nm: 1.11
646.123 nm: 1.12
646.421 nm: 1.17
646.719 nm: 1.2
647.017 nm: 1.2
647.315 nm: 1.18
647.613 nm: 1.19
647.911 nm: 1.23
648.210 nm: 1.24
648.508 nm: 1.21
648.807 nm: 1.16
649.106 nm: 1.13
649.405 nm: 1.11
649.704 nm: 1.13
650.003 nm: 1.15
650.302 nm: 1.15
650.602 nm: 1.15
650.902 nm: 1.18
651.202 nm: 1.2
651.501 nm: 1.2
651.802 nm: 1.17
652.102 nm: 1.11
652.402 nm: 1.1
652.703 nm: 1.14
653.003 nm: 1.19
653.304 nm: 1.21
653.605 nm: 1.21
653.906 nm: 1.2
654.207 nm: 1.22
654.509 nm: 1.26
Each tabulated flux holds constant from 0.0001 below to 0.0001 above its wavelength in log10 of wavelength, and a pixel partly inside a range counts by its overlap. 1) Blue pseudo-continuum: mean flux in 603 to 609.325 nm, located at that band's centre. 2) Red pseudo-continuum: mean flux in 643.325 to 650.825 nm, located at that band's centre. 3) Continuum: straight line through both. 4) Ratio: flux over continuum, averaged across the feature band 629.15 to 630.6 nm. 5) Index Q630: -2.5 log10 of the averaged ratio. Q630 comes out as 0.02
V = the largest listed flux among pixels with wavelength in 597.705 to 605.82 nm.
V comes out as 1.21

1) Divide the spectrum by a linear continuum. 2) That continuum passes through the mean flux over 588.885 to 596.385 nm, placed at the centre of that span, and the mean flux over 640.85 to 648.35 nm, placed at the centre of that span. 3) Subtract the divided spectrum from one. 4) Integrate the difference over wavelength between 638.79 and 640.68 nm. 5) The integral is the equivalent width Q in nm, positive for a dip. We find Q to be 0.11 nm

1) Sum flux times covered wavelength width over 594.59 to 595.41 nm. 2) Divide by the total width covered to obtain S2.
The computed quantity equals 1.15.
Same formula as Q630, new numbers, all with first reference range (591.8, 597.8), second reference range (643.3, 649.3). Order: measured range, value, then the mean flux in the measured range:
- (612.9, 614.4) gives 0.031 mag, 1.09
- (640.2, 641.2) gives 0.020 mag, 1.15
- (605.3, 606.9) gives -0.015 mag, 1.12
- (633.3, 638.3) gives 0.004 mag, 1.16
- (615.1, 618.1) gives -0.005 mag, 1.13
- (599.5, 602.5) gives -0.058 mag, 1.16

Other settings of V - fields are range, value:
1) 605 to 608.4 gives 1.15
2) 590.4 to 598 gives 1.2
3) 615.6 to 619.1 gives 1.25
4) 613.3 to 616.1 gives 1.19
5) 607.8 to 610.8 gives 1.16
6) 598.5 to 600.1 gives 1.12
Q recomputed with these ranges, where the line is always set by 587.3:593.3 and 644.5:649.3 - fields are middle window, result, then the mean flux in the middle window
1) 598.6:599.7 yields 0.000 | 1.07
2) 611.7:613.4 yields -0.051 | 1.13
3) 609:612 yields -0.097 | 1.13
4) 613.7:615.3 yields -0.031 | 1.12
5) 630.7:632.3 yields -0.031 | 1.16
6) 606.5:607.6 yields -0.003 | 1.09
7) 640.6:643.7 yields -0.039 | 1.18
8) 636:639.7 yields 0.093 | 1.12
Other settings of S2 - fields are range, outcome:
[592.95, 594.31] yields 1.07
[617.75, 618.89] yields 1.21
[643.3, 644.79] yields 1.2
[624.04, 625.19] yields 1.19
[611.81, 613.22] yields 1.13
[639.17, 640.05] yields 1.09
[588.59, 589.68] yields 1.08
